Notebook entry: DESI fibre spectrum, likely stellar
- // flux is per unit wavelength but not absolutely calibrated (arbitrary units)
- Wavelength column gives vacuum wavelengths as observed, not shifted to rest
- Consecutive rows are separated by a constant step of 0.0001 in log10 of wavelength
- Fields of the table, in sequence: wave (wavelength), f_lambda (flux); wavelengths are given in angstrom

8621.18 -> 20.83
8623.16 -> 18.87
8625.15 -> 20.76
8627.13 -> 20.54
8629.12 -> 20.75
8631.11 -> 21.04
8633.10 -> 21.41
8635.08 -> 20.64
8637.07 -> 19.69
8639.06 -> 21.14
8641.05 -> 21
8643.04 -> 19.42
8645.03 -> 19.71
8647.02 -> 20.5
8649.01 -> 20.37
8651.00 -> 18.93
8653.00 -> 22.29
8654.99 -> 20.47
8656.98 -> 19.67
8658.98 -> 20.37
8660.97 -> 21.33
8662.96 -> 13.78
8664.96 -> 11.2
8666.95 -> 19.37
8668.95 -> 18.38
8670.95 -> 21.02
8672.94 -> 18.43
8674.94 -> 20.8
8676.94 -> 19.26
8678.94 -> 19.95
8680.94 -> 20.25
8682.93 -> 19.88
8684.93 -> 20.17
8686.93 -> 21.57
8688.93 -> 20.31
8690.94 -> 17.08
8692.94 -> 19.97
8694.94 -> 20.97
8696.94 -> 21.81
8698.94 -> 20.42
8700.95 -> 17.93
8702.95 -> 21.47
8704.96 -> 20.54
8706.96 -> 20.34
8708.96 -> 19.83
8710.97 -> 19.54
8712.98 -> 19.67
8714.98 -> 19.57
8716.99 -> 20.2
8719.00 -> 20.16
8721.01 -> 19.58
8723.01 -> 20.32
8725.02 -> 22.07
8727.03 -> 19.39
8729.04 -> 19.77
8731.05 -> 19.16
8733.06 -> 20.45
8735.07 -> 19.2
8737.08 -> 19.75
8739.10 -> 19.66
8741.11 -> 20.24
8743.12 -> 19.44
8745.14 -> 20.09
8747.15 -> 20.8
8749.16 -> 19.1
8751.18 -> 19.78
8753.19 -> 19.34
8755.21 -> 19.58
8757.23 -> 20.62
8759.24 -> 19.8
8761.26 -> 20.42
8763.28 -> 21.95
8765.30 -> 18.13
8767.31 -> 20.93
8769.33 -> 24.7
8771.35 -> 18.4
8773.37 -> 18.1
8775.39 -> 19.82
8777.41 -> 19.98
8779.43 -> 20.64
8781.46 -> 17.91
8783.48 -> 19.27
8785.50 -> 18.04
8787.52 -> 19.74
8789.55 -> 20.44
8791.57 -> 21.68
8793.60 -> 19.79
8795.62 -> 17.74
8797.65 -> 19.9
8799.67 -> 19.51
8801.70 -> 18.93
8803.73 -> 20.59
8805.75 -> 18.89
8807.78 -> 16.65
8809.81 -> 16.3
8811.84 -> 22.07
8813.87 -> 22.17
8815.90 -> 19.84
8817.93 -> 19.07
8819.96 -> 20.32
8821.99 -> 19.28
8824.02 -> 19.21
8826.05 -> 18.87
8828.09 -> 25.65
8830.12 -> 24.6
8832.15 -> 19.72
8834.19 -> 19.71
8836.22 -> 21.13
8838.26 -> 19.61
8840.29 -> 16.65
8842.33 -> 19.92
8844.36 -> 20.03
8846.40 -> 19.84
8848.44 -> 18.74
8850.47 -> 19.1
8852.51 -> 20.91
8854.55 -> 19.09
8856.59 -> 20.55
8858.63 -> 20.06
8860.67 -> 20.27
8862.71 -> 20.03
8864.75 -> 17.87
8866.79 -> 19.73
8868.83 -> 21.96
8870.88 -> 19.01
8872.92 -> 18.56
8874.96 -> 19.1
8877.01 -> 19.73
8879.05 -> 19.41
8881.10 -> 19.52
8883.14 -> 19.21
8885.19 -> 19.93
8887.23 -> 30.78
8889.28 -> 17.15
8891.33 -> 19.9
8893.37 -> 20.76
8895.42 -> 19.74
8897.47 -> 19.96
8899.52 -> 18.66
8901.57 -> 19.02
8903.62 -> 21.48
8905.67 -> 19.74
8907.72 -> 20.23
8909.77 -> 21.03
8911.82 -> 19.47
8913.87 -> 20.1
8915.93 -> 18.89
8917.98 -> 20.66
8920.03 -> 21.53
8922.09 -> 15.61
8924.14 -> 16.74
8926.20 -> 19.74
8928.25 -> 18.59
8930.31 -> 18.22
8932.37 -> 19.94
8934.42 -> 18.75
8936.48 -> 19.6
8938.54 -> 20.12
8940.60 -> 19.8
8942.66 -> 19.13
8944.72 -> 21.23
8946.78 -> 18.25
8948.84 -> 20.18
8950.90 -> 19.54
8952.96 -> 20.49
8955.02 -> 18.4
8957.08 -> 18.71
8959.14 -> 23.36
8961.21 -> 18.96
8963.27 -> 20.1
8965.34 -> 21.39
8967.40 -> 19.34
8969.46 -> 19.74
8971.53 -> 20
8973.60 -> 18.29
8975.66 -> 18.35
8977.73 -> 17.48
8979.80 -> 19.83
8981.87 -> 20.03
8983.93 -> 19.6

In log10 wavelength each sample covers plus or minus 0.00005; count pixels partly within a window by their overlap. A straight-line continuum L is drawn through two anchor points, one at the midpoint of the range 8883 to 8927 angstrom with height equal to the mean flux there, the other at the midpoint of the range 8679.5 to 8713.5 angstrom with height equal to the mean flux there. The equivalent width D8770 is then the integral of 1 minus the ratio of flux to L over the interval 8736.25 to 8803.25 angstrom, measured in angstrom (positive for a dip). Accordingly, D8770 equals 0.8 angstrom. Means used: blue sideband 20.1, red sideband 20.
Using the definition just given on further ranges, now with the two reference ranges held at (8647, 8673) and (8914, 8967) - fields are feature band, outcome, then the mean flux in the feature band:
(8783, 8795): -0.3 angstrom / 19.8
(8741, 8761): -0.8 angstrom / 19.9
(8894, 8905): -0.2 angstrom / 19.8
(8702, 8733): -1.7 angstrom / 20.1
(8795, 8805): -0.1 angstrom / 19.4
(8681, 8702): -1.1 angstrom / 20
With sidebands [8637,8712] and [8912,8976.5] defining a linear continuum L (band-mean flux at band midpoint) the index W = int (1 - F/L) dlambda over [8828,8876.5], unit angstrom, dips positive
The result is -1.0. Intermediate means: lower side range 19.7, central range 20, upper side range 19.5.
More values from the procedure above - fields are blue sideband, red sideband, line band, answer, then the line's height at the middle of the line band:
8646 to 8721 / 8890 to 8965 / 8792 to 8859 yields -0.7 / 19.6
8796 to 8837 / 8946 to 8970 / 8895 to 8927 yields 0.7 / 20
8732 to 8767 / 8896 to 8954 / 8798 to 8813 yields 0.6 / 19.8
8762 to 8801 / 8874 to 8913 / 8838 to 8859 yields 0.6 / 20.1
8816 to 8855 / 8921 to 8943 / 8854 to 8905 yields -1.6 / 19.5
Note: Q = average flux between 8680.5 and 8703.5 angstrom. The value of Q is 20.1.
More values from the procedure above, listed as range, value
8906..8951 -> 19.4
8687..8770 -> 20.1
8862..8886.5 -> 19.6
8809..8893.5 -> 20.1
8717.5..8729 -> 20.3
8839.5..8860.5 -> 19.6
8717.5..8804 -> 19.9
